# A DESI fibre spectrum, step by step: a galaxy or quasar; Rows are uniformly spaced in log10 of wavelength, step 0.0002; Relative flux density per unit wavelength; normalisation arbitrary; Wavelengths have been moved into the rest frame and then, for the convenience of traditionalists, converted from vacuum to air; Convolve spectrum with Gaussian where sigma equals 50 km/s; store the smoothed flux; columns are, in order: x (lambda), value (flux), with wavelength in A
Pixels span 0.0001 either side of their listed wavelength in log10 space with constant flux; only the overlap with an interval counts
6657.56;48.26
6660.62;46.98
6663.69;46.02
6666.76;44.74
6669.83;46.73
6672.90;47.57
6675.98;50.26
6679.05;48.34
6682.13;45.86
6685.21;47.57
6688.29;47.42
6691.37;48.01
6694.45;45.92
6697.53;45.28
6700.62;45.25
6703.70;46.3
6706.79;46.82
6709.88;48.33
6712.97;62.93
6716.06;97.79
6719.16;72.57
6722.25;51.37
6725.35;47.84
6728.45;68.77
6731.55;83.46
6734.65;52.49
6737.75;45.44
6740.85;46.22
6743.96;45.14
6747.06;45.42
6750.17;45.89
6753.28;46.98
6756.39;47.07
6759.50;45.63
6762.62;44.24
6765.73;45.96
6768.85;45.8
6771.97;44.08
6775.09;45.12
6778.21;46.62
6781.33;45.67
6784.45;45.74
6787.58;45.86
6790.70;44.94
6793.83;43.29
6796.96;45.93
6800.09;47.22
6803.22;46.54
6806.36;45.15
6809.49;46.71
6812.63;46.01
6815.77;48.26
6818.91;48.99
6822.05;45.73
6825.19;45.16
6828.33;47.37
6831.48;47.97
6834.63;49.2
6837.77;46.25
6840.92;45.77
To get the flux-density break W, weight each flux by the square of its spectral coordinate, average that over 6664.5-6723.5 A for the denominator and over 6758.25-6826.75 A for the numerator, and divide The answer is 0.9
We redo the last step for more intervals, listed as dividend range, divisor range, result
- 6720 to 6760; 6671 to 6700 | 1.12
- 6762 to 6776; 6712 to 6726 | 0.67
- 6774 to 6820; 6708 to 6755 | 0.82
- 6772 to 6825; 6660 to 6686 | 1.01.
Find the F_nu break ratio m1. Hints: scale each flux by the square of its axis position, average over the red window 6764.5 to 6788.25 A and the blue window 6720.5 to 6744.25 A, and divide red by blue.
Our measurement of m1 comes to 0.83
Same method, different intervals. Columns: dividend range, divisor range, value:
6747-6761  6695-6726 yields 0.83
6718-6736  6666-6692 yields 1.34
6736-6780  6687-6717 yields 0.88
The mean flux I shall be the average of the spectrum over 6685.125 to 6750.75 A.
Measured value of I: 54.2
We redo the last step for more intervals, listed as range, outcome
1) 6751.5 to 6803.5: 45.7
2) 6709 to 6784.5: 52.8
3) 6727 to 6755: 53.2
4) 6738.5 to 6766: 45.8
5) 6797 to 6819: 46.8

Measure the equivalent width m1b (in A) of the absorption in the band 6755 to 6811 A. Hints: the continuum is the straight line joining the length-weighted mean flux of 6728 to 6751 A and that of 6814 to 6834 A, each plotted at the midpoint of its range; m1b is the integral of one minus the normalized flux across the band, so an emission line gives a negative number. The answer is 5.3 A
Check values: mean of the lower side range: 53.7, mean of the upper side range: 47.3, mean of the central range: 45.6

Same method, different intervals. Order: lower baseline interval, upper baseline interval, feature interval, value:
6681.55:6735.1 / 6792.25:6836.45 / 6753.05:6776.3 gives 2.5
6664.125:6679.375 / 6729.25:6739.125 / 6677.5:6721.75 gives 0.4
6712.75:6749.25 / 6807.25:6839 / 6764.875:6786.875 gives 3.3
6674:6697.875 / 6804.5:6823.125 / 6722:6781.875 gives -3.0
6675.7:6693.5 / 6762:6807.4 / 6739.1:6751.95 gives 0.2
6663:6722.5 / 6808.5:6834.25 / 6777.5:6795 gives 1.1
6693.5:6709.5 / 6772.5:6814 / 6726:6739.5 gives -4.5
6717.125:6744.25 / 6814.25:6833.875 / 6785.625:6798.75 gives 1.5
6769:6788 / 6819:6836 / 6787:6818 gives 0.2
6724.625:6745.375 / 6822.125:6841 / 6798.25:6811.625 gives 0.8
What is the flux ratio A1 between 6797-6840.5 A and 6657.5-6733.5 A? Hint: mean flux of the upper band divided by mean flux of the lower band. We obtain 0.88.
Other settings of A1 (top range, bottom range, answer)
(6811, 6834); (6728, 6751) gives 0.88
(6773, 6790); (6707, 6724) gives 0.71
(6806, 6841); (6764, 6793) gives 1.03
